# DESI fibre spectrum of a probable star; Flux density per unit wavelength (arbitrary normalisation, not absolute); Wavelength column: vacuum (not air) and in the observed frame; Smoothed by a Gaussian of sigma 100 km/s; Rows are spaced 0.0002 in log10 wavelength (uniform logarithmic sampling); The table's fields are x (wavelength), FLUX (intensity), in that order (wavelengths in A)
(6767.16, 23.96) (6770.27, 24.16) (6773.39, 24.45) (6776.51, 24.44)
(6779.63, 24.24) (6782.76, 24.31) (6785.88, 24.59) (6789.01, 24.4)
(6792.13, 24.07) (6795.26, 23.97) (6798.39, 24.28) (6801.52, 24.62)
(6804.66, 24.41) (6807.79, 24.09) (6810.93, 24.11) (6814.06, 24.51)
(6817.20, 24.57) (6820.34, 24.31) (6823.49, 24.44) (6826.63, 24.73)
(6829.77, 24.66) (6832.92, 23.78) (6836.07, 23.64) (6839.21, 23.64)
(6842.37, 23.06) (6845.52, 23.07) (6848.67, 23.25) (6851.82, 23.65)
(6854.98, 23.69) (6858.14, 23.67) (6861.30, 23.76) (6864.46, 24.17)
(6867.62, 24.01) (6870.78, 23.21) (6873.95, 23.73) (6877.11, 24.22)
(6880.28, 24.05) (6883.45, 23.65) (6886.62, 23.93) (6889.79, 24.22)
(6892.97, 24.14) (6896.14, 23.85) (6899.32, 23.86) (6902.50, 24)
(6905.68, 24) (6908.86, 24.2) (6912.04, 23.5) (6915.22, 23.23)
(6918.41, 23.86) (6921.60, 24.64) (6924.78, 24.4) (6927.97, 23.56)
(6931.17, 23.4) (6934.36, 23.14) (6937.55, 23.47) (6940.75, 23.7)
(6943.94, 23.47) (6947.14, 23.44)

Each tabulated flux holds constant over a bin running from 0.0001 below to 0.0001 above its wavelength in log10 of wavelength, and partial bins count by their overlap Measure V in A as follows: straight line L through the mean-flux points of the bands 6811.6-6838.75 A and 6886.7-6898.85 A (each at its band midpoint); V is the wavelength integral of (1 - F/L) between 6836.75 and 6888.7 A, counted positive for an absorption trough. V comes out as 1.0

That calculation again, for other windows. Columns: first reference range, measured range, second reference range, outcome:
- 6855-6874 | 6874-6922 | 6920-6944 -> -0.4 A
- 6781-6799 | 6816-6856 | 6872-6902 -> 0.4 A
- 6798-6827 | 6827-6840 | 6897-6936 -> 0.1 A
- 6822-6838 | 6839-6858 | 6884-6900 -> 0.6 A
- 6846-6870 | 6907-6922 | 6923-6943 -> -0.1 A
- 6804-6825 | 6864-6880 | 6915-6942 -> 0.1 A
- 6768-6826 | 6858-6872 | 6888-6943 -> 0.1 A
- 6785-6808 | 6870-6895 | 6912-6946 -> 0.0 A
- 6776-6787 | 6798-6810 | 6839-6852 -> -0.2 A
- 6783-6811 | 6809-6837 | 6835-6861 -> -0.5 A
